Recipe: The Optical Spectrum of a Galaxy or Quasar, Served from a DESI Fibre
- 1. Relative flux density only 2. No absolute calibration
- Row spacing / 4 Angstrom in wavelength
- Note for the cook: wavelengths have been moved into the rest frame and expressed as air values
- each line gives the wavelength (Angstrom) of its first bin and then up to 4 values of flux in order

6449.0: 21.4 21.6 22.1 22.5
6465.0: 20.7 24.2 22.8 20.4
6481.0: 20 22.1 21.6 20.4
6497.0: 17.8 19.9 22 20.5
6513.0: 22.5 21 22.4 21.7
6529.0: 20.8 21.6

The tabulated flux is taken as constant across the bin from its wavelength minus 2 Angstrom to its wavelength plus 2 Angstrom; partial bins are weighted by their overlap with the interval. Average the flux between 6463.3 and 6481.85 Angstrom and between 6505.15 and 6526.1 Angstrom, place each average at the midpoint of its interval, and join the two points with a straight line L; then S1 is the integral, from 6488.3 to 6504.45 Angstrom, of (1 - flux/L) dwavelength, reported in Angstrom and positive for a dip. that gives 1.3 Angstrom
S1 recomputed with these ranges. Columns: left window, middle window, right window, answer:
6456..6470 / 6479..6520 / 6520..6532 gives 1.95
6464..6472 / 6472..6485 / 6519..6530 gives 0.83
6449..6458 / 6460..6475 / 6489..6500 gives -1.11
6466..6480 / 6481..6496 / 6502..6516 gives 0.64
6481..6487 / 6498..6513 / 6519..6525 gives 0.69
